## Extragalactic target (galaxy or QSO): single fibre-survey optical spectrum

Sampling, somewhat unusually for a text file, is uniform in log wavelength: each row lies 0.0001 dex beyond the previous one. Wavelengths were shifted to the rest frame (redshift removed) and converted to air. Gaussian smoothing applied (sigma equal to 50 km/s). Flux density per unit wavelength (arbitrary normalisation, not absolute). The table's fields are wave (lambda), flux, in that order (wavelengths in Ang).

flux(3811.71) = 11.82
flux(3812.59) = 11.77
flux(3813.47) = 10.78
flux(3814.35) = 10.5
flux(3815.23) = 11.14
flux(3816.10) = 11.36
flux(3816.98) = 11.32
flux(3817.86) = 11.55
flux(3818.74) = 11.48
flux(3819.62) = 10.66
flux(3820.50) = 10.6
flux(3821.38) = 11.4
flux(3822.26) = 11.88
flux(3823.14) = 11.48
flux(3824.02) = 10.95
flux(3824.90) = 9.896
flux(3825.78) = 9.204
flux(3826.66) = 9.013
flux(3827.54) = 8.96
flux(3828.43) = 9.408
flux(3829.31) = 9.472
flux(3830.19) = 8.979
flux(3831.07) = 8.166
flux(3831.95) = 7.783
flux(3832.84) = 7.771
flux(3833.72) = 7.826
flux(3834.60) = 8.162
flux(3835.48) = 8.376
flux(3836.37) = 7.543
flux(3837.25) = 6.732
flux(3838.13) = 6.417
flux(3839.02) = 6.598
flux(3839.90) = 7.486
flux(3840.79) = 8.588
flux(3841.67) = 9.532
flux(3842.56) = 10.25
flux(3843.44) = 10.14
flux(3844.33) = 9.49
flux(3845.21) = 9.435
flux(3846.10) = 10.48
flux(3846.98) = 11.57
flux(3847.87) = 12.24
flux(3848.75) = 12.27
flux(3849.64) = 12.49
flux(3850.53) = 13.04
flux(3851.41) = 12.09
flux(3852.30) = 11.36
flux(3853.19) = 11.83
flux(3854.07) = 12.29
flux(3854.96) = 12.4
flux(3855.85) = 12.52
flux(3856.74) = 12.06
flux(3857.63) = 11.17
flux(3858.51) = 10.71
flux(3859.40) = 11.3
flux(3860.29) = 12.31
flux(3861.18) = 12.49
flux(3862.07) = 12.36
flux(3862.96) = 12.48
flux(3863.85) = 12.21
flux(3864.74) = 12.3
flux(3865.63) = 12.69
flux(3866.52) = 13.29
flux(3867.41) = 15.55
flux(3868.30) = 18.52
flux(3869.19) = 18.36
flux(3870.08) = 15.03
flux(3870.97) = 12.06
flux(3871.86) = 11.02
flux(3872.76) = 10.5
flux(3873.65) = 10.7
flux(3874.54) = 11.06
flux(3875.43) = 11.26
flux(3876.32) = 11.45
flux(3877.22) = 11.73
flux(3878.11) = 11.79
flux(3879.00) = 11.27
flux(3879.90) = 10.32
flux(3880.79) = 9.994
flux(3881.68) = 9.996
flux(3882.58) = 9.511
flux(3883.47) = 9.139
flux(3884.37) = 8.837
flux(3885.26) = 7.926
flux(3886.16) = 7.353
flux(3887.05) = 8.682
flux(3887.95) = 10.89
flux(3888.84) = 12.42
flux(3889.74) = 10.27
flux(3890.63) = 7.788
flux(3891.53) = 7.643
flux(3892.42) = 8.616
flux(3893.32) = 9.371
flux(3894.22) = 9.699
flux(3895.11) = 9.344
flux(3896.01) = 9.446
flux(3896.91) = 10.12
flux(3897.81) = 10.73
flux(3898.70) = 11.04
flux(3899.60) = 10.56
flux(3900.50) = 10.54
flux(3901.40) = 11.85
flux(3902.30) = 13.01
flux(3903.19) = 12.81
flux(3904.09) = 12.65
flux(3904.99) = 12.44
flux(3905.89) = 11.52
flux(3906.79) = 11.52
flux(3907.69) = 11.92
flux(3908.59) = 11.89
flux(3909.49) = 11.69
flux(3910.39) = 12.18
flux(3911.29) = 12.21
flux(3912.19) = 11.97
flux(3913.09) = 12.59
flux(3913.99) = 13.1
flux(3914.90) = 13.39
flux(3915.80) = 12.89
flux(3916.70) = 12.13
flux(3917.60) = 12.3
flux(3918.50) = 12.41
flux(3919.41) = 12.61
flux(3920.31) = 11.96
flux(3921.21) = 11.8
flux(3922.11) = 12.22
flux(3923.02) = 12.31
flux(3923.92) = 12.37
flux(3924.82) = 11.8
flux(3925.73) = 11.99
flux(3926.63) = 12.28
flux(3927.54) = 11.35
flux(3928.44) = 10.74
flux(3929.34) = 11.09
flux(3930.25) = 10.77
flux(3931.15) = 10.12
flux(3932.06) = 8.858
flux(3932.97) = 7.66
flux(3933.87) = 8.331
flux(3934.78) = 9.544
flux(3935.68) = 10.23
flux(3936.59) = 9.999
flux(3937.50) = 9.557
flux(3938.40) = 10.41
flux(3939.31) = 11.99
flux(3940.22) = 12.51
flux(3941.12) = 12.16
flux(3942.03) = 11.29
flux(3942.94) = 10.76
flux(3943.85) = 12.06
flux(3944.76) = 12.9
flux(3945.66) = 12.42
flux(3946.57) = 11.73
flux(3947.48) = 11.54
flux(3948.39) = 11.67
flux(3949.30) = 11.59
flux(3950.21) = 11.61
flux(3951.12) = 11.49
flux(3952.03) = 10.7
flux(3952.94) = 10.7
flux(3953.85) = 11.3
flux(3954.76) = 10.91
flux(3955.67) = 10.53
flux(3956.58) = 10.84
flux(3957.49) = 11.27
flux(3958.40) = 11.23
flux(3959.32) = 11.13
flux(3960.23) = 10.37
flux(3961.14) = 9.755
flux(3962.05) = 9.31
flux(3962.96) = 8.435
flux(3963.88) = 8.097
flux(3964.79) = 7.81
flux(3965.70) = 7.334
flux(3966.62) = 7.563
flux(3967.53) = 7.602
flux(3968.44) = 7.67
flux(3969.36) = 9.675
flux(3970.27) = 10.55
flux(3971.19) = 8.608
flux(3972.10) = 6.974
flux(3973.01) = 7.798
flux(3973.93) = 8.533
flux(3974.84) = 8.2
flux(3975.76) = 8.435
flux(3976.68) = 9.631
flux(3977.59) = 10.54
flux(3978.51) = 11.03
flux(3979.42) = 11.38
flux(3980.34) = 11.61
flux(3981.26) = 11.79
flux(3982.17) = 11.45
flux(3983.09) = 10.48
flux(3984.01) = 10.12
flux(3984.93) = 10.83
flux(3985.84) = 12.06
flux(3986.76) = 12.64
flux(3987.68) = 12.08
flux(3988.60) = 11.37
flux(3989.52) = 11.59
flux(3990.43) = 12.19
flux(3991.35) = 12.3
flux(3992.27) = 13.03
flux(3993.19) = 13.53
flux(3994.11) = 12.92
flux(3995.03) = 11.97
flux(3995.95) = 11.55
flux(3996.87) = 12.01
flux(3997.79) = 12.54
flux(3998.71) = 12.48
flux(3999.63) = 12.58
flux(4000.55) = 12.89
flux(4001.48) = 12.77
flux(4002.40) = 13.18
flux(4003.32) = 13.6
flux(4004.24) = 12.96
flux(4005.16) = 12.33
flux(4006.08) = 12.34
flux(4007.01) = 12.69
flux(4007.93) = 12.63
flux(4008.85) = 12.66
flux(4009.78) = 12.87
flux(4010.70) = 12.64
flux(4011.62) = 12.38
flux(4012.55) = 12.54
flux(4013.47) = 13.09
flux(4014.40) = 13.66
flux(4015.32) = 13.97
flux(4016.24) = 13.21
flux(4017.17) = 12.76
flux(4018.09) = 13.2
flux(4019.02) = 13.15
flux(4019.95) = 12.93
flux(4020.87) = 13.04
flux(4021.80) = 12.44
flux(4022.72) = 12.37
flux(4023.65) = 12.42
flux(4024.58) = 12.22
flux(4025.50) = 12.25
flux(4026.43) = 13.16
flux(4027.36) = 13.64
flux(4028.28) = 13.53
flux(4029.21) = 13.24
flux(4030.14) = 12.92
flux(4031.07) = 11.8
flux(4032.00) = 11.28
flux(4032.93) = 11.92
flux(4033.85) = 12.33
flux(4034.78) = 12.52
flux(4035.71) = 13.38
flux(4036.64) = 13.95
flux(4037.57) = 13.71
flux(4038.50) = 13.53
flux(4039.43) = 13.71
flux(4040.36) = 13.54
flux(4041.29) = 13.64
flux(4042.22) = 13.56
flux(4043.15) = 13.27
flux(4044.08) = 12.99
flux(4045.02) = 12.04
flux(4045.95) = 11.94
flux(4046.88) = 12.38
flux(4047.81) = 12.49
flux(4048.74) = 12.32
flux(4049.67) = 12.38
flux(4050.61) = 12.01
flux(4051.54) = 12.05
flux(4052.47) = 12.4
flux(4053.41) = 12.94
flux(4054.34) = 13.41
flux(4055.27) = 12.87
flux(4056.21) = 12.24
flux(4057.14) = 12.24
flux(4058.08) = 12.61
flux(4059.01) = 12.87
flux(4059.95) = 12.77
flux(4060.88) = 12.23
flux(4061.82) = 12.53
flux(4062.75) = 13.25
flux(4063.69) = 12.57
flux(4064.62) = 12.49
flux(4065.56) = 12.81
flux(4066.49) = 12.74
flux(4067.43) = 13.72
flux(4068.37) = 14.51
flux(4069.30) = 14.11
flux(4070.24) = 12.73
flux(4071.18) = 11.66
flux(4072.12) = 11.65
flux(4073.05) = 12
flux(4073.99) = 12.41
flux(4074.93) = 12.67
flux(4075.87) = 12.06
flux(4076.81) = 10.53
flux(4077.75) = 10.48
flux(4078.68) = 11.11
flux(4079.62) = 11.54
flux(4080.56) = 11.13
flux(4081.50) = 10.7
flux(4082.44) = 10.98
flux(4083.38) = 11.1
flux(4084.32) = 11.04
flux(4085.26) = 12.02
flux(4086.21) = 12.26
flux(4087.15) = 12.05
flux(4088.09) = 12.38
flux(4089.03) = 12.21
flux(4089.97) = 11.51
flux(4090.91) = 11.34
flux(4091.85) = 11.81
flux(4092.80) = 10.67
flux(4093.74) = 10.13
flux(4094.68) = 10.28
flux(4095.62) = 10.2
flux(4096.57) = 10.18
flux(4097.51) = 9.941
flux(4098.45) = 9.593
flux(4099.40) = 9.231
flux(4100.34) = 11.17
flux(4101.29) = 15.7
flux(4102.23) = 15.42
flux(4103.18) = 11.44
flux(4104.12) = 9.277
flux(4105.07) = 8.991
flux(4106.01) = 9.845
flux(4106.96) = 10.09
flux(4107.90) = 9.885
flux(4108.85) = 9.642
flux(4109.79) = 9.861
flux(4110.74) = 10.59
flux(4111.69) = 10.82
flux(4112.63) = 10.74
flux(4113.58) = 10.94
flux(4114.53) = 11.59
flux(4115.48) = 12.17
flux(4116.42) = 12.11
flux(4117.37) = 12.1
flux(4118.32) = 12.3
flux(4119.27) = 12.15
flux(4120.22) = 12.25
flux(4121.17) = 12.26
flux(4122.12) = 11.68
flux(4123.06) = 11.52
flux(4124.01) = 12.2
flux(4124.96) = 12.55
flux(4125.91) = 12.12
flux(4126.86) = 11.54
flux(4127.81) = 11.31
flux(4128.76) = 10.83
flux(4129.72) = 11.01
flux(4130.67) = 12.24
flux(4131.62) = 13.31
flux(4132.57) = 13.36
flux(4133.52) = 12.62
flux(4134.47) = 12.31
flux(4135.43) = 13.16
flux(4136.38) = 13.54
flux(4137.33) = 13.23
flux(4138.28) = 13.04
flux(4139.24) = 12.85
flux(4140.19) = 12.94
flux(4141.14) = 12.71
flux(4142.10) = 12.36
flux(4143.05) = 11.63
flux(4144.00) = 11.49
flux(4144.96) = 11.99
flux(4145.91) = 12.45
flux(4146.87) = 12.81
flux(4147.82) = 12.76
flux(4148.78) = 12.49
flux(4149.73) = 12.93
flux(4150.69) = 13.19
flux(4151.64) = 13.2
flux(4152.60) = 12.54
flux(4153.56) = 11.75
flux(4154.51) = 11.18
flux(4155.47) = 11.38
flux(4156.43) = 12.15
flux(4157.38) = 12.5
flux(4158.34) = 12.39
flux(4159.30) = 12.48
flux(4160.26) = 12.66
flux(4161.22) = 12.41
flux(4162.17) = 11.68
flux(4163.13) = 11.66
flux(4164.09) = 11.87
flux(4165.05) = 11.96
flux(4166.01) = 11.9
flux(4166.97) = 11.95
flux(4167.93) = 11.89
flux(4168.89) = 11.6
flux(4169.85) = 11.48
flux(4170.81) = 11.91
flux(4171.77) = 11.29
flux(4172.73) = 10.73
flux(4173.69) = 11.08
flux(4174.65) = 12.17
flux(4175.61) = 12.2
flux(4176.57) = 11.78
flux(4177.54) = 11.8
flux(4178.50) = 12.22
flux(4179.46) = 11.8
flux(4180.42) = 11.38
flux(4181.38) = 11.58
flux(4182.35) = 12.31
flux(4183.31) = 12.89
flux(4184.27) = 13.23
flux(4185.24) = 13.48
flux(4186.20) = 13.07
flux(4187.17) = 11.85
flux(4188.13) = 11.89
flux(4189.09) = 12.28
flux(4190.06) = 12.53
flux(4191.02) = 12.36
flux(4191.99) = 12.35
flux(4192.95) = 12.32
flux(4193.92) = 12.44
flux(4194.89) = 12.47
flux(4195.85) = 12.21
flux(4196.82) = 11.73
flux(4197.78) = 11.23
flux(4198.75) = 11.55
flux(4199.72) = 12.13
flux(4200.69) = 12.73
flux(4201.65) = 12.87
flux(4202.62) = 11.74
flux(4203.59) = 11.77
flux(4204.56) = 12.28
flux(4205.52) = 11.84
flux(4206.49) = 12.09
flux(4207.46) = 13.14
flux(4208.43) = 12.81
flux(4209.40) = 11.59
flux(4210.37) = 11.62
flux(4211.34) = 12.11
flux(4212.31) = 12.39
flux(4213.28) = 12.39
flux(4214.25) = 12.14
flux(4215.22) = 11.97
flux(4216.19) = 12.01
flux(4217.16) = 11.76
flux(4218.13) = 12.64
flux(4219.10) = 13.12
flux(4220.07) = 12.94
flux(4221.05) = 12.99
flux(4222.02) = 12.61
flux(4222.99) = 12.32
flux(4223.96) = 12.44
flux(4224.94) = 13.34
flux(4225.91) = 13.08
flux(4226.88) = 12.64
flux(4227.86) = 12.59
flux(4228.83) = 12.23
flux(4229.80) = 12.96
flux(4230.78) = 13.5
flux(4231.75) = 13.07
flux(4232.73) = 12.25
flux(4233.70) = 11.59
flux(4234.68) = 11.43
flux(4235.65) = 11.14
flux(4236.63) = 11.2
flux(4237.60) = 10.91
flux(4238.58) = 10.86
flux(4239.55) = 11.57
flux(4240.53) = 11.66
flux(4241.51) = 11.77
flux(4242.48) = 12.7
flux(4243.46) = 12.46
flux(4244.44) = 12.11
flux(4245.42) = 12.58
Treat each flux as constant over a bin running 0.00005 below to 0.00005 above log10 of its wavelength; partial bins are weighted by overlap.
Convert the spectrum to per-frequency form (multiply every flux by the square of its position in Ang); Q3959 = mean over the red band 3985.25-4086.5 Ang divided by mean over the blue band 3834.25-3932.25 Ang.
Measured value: 1.21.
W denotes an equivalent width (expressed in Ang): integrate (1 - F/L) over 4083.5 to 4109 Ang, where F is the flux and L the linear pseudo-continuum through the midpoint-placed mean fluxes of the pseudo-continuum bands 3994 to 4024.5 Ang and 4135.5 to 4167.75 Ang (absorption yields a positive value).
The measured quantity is 3.0 Ang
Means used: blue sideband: 12.7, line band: 11.1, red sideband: 12.4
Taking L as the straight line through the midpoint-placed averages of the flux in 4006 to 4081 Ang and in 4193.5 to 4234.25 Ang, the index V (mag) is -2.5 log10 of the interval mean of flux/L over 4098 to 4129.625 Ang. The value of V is 0.11 mag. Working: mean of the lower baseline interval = 12.7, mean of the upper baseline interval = 12.4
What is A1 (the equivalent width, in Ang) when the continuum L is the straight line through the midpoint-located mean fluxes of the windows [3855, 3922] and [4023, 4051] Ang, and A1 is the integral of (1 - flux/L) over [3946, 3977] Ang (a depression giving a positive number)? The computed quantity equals 6.14 Ang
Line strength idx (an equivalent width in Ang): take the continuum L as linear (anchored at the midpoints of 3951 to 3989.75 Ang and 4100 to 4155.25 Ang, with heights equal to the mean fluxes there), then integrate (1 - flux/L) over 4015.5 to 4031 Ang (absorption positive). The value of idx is -3.2 Ang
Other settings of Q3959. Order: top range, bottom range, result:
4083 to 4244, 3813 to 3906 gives 1.30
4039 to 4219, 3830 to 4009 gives 1.22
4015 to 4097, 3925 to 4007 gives 1.19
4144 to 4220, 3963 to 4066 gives 1.10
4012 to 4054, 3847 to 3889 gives 1.19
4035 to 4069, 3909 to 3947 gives 1.19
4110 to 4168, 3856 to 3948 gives 1.20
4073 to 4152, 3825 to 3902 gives 1.25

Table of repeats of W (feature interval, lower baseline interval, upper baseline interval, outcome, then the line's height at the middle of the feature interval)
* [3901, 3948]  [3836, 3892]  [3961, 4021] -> -1.95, 11.1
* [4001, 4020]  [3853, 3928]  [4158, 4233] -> -1.77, 11.8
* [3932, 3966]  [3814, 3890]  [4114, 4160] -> 2.18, 11.3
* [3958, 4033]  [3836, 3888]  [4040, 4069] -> 4.87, 12.3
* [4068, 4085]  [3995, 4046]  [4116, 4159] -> 1.08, 12.6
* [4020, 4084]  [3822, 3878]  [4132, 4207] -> -4.27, 11.7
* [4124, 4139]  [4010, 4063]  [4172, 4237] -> 0.09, 12.5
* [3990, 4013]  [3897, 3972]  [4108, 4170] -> -2.59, 11.3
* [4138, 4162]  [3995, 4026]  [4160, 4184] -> -0.84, 12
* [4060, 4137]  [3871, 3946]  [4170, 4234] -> 0.74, 11.8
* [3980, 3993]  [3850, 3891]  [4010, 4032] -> 0.89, 12.6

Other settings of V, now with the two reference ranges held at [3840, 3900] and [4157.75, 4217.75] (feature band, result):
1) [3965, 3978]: 0.32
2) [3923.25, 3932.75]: 0.02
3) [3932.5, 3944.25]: 0.08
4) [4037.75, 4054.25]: -0.10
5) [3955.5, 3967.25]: 0.20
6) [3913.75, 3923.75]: -0.11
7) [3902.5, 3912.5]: -0.08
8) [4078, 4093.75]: 0.03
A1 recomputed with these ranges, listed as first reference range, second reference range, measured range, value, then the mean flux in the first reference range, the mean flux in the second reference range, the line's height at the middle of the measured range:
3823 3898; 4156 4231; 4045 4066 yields -1.8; 10.5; 12.2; 11.5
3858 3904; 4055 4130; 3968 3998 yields 1.6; 11.2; 11.6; 11.4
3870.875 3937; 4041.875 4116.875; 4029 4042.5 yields -1.7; 10.9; 11.8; 11.6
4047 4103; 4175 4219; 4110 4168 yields -0.2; 12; 12.2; 12.1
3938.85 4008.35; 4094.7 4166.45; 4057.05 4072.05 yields -1.8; 11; 11.8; 11.5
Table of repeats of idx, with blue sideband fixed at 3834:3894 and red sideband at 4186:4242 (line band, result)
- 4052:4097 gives -1.30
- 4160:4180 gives 0.40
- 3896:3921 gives -2.11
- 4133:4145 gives -0.72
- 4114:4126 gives -0.23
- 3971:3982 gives 1.63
